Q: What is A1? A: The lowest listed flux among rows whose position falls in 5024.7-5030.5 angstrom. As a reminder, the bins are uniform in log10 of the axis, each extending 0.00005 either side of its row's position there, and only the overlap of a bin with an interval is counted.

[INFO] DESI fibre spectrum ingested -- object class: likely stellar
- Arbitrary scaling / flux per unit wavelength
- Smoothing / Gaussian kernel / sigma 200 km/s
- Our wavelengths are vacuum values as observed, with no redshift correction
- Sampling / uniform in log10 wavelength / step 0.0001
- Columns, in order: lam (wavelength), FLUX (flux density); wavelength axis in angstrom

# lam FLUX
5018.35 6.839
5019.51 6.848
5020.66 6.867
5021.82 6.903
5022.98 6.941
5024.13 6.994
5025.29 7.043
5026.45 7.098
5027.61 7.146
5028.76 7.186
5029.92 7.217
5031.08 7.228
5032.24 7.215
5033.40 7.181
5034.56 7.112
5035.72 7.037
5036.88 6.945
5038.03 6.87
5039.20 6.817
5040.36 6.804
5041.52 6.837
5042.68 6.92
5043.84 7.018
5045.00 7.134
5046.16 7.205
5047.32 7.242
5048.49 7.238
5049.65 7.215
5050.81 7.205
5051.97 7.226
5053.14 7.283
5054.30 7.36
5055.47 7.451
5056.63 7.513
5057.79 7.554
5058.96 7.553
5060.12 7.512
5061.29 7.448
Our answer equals 7.043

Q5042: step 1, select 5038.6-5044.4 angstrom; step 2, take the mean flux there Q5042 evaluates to 6.87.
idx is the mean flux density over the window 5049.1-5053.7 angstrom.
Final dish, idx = 7.23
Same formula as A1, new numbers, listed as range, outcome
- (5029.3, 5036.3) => 7.037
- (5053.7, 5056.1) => 7.36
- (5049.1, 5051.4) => 7.205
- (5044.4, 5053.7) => 7.134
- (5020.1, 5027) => 6.867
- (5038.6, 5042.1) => 6.804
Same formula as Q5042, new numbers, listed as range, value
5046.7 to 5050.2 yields 7.23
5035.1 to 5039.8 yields 6.92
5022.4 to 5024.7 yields 6.98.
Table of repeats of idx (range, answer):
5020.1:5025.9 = 6.94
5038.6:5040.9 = 6.78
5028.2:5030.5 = 7.19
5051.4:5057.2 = 7.36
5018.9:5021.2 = 6.86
